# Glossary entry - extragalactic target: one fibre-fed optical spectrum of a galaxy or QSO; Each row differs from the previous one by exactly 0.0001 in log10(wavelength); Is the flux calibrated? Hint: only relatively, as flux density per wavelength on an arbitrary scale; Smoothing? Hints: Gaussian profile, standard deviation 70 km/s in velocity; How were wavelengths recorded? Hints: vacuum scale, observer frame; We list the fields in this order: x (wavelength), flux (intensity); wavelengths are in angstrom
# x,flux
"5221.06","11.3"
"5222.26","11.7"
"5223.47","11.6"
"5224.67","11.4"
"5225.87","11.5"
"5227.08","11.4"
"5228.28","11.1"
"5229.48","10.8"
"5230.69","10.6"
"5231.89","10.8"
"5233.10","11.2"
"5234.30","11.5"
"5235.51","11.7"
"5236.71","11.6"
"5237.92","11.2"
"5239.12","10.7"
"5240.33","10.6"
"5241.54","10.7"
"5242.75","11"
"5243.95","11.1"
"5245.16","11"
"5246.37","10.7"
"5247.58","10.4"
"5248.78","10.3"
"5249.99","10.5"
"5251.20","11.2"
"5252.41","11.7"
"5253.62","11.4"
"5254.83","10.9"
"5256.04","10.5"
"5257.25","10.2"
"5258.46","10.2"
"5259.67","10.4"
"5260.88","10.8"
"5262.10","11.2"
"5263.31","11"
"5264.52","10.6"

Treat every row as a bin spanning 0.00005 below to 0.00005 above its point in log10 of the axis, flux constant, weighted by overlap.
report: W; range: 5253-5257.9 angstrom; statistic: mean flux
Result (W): 10.7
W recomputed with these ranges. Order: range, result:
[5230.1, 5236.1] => 11.2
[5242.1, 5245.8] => 11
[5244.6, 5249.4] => 10.6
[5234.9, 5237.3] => 11.7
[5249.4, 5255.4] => 11.1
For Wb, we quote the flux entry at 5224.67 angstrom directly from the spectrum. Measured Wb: 11.4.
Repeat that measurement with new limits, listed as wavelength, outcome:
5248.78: 10.3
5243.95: 11.1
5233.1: 11.2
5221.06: 11.3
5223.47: 11.6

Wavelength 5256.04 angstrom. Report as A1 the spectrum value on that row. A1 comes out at 10.5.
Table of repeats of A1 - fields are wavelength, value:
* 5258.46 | 10.2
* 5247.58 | 10.4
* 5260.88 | 10.8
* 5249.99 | 10.5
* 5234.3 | 11.5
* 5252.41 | 11.7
